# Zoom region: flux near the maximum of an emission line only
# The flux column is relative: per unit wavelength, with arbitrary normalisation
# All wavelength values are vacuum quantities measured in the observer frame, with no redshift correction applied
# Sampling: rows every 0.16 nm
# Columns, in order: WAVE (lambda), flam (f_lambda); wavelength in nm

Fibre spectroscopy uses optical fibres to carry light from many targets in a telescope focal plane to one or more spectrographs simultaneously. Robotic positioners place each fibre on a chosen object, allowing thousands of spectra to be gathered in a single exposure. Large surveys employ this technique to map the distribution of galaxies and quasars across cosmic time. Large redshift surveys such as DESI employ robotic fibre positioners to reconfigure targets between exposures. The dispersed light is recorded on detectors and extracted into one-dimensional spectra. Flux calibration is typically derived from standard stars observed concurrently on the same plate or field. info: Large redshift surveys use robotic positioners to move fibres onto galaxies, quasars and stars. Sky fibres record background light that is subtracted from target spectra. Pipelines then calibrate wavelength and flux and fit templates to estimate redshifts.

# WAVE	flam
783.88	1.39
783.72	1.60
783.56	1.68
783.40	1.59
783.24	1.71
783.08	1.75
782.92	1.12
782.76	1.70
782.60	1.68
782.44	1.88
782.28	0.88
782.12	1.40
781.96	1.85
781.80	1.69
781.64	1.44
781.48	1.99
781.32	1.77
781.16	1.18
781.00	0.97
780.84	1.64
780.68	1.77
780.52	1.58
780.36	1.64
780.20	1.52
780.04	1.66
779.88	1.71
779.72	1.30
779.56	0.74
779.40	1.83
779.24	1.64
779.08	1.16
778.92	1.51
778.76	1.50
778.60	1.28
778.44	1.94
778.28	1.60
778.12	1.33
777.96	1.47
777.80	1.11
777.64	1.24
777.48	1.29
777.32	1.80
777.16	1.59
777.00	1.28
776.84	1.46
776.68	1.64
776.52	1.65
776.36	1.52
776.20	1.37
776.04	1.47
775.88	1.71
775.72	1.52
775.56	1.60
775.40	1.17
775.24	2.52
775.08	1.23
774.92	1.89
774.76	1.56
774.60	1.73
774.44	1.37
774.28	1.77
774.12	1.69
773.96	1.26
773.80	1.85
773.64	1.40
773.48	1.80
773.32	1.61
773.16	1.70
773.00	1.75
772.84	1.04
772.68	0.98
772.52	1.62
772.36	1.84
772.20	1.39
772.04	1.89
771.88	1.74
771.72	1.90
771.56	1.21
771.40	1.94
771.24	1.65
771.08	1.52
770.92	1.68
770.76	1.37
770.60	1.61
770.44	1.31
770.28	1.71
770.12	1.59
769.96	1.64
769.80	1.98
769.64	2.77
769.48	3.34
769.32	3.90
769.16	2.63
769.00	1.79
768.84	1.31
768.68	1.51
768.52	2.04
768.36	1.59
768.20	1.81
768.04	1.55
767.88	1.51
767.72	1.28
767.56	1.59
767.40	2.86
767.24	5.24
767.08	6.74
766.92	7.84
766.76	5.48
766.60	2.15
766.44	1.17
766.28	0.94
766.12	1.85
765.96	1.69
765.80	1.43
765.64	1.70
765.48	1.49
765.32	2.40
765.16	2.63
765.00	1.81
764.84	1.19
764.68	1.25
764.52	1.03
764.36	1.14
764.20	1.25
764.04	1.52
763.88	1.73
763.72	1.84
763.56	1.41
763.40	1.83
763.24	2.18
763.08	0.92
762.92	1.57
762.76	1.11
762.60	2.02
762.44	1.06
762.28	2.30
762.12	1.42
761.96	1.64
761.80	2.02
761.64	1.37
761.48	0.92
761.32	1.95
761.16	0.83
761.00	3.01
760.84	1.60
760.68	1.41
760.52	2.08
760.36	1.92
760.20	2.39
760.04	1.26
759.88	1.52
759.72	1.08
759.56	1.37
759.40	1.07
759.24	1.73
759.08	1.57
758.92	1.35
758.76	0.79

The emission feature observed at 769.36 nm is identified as [N II]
